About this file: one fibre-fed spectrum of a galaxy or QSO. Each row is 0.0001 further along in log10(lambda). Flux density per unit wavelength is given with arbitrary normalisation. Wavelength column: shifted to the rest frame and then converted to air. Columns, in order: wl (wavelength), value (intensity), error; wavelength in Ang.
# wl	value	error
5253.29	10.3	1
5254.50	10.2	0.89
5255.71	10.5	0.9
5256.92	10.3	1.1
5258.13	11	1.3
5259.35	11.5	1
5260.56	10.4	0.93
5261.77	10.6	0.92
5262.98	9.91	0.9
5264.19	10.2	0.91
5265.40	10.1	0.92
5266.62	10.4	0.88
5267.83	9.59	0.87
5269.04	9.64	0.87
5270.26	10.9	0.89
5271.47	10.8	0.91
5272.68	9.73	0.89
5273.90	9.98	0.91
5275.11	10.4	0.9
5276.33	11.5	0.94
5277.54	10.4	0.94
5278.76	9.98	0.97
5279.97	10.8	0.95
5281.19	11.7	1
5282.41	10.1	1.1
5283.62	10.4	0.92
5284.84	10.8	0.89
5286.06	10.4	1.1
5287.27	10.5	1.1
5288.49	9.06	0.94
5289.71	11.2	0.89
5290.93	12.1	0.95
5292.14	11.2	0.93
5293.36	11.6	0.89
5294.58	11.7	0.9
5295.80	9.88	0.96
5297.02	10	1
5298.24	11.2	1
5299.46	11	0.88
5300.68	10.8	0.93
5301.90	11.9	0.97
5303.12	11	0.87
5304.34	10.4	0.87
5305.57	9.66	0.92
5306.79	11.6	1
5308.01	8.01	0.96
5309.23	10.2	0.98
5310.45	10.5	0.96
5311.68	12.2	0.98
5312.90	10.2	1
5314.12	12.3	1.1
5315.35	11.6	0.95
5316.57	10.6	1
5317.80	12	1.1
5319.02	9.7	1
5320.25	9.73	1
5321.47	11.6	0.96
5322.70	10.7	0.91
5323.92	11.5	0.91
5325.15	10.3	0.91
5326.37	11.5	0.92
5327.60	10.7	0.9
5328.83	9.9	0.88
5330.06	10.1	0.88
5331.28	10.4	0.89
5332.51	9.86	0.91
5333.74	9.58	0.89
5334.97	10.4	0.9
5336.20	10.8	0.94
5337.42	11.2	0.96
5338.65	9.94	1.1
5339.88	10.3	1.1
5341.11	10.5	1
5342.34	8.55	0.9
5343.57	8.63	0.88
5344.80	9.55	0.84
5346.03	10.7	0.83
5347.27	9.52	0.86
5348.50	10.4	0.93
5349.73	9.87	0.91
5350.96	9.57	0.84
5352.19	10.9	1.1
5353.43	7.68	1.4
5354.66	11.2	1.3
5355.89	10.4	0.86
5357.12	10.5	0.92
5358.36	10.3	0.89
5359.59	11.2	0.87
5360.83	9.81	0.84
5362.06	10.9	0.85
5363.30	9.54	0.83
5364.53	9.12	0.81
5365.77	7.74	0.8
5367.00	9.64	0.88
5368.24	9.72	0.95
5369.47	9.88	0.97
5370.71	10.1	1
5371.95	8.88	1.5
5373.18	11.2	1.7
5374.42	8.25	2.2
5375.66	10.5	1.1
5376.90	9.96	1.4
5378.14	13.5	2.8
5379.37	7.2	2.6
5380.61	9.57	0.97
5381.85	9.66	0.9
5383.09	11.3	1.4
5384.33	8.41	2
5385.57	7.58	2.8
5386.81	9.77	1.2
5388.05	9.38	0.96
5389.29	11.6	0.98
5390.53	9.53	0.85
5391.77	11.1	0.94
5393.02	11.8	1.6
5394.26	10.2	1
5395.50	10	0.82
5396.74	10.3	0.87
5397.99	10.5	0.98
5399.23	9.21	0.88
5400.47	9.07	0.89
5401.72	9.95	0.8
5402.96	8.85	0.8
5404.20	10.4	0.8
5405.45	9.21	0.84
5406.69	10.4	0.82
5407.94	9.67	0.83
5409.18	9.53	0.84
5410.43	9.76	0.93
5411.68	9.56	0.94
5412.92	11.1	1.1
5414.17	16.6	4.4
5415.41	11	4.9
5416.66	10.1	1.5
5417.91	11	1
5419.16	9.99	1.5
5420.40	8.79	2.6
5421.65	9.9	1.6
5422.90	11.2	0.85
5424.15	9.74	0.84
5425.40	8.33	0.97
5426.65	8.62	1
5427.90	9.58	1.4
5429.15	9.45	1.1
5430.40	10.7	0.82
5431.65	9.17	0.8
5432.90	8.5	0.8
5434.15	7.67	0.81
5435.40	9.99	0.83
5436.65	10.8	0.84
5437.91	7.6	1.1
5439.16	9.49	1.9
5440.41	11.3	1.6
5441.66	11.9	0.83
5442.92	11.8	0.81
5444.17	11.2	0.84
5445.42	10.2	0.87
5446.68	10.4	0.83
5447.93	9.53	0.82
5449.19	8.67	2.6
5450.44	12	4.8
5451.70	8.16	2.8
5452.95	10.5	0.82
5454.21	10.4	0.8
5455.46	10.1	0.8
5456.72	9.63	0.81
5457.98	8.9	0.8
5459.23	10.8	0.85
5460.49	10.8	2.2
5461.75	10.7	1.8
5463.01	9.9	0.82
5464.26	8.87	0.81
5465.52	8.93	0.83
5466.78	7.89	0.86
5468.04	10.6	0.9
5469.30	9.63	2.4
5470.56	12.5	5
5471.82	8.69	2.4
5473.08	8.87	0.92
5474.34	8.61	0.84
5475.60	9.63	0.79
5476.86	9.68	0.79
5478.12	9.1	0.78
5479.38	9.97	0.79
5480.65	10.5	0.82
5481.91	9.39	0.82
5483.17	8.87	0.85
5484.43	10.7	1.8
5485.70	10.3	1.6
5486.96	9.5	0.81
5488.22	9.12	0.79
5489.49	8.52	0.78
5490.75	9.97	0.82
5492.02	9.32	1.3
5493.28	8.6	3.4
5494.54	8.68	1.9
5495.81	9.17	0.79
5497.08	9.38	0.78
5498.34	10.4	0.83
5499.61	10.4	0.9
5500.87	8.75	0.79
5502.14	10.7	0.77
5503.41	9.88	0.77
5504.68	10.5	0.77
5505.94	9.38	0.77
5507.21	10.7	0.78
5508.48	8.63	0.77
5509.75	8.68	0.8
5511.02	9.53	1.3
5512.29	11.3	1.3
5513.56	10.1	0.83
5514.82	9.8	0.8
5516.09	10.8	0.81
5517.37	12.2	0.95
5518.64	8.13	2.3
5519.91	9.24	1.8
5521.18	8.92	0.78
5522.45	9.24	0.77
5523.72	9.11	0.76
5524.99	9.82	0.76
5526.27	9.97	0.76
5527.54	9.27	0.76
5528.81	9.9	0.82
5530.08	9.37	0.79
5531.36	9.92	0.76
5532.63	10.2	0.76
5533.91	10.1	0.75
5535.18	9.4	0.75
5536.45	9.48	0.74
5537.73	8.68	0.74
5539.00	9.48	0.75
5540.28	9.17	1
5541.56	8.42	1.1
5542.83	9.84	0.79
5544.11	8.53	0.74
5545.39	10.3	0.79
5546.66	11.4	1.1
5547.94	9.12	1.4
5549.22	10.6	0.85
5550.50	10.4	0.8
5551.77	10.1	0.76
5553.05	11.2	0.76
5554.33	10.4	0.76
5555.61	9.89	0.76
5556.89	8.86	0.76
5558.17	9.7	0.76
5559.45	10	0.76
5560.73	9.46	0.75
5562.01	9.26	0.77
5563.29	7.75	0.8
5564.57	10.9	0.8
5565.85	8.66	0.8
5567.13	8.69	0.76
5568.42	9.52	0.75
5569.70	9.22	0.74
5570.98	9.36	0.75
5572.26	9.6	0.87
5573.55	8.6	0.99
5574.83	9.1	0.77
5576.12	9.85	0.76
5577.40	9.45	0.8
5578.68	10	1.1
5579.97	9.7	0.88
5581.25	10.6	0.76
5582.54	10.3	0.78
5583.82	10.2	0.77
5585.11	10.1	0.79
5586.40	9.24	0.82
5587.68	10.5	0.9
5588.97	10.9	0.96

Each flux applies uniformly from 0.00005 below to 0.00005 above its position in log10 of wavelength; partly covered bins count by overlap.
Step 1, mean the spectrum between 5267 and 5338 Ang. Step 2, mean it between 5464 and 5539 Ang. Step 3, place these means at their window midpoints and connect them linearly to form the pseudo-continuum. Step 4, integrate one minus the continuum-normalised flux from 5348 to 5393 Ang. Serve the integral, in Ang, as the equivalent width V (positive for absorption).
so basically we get 1.7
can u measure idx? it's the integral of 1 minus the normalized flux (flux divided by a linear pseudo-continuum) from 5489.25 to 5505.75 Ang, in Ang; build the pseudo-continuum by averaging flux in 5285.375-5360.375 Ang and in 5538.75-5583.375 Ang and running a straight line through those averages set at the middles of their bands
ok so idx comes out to 0.5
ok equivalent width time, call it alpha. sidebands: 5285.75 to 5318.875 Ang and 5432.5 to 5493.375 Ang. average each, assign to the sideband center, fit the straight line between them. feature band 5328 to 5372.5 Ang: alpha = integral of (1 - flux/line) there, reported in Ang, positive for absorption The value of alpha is 2.5 Ang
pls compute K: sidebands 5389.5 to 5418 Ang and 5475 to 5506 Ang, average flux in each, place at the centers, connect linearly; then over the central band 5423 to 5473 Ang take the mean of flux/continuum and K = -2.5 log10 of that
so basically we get 0.02 mag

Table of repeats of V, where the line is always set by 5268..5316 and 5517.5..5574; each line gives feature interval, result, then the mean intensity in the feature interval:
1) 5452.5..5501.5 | 1.1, 9.64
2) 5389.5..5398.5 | -0.3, 10.5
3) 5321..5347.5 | 0.5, 10.3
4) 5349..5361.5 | 0.3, 10.2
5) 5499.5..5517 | -0.4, 9.96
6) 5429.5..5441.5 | 0.6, 9.57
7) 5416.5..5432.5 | 0.6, 9.71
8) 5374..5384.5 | 0.4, 9.91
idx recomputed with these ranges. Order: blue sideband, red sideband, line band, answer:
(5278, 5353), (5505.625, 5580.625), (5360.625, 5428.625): 1.7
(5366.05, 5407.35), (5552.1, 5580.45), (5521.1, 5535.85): -0.1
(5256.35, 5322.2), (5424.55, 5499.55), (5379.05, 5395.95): 0.5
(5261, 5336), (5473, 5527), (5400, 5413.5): 0.4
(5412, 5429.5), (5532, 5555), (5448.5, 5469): 0.8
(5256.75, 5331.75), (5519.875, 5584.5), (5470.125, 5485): 0.4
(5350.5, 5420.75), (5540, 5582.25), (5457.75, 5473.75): 0.1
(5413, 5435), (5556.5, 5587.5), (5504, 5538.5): 0.0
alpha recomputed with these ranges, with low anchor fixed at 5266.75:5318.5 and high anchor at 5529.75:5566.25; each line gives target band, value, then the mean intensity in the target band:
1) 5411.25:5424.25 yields -0.86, 10.9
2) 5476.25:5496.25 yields 0.94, 9.46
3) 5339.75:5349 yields 0.67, 9.73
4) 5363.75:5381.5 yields 1.23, 9.66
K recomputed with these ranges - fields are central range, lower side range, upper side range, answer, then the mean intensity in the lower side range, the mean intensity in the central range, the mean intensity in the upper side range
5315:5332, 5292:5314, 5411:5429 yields -0.004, 10.7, 10.7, 10.4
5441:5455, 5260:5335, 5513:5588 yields -0.040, 10.6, 10.4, 9.68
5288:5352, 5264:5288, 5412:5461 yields -0.020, 10.4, 10.5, 10.1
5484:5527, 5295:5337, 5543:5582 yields 0.024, 10.6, 9.68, 9.68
